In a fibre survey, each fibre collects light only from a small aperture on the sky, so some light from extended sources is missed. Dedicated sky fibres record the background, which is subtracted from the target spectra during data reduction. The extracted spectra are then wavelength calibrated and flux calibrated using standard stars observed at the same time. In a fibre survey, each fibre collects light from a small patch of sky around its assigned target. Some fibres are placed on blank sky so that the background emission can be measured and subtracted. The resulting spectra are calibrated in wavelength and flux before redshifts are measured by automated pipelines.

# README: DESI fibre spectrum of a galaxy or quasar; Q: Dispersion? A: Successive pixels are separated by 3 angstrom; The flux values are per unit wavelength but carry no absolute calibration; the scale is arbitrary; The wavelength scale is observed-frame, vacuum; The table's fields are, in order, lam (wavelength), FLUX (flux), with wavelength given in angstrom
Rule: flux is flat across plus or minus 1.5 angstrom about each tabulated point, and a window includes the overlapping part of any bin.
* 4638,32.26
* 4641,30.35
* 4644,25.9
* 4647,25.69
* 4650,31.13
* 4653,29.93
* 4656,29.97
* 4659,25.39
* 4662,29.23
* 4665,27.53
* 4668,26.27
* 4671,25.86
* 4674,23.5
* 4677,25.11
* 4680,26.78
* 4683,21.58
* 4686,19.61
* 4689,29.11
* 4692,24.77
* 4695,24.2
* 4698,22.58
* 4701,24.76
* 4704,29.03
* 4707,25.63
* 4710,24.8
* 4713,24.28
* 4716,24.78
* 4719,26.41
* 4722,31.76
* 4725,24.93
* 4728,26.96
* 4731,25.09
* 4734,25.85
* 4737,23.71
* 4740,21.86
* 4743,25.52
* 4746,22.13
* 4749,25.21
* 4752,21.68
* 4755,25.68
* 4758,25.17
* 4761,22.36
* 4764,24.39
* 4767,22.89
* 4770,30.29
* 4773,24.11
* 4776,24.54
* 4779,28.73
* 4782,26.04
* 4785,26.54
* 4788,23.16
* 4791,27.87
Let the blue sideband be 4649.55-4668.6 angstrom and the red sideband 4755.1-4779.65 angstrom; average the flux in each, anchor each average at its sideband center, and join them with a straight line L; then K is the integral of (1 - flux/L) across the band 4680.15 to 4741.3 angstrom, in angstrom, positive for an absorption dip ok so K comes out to 4.0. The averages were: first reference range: 28.5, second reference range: 25.2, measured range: 25.1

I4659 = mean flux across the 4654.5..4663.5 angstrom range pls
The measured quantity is 28.2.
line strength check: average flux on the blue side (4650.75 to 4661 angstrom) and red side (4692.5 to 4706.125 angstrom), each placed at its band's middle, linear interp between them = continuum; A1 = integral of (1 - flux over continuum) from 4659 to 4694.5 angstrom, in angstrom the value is 2.13 angstrom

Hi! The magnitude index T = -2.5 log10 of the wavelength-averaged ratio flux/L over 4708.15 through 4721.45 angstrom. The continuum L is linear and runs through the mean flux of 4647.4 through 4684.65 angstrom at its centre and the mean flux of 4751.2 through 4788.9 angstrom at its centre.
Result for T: 0.02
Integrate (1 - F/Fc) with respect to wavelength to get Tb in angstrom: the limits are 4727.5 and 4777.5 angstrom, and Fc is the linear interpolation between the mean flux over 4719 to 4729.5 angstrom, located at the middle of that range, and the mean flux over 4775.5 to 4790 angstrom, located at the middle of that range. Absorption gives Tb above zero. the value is 4.3 angstrom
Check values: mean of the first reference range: 27.7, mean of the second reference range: 26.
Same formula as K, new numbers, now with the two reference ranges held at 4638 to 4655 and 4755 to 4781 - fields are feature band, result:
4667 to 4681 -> 1.3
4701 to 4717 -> 0.9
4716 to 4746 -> 1.0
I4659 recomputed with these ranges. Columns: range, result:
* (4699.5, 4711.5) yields 26.1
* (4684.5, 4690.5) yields 24.4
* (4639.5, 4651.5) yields 28.3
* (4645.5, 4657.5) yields 29.2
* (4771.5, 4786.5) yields 26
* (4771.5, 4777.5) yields 24.3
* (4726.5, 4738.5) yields 25.4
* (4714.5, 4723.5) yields 27.6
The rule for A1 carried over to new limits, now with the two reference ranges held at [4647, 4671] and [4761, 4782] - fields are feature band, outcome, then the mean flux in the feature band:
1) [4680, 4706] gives 2.6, 24.6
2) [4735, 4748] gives 1.4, 23.5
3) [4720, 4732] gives -0.3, 27.2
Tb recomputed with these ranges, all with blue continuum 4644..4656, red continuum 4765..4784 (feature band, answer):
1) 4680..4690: 1.5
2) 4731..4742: 1.1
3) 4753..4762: 0.7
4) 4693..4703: 1.3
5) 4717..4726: -0.2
